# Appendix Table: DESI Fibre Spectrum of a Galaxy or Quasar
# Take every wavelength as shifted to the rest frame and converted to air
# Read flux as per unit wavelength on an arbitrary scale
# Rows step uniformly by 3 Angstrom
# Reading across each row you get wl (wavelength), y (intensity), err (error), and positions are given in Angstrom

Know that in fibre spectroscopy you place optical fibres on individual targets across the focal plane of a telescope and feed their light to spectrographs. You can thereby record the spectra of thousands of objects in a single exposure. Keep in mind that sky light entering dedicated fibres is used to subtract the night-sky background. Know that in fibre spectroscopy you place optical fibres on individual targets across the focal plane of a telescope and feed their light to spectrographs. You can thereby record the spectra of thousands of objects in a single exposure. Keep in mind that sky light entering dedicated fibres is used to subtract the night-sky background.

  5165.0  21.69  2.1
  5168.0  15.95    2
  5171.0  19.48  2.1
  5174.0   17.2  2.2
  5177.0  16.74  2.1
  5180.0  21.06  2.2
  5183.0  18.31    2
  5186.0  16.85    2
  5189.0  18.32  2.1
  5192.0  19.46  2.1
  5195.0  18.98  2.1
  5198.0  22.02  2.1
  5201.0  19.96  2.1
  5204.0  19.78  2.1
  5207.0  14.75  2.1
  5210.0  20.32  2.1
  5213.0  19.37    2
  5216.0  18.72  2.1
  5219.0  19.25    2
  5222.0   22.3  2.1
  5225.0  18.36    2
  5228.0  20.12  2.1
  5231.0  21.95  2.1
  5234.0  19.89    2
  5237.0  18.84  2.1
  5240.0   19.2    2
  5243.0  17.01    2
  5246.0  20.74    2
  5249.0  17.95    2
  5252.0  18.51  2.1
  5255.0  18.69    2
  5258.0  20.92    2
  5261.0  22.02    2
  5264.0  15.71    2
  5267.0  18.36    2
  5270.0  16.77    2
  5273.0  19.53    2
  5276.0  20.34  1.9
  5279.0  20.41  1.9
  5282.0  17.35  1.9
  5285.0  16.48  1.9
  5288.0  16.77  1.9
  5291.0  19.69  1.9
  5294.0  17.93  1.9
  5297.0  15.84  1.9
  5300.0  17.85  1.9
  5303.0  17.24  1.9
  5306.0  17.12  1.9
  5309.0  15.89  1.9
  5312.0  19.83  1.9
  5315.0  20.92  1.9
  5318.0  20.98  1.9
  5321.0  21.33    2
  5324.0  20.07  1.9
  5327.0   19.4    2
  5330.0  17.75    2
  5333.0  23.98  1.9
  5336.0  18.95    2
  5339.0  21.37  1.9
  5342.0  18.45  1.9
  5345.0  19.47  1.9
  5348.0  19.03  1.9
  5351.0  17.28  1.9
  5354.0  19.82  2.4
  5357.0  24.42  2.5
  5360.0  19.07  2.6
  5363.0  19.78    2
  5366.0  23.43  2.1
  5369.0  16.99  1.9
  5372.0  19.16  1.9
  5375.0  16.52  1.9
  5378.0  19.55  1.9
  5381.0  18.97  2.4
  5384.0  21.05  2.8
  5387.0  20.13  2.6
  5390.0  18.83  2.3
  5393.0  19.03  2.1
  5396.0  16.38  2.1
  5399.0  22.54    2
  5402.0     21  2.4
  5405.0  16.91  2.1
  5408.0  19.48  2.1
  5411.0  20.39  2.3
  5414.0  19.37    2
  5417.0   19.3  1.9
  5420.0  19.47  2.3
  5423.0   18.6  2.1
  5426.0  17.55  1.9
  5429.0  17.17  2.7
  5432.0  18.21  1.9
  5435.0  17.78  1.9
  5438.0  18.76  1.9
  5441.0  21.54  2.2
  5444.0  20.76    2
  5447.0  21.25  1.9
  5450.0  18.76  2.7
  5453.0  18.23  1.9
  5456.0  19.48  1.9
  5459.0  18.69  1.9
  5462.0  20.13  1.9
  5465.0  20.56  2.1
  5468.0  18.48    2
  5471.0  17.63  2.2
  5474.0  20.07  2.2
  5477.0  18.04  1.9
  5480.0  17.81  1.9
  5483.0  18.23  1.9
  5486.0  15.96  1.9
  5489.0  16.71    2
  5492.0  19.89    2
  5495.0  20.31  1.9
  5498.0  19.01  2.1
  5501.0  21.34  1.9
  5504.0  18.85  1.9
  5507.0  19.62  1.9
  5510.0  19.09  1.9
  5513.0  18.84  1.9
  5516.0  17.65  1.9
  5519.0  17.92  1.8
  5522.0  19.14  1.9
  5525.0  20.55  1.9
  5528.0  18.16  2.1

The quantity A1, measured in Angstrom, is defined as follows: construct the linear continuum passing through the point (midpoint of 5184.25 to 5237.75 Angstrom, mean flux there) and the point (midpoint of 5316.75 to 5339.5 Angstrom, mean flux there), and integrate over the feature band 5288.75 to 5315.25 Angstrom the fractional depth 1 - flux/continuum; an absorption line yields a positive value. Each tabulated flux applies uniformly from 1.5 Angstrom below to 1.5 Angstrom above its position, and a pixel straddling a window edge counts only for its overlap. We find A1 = 3.1 Angstrom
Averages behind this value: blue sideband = 19.4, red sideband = 20.4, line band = 17.9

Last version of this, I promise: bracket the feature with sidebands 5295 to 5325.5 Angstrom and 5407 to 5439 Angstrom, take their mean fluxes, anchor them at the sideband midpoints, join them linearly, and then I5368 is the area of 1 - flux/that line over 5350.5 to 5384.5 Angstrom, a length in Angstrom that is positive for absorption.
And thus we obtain -1.8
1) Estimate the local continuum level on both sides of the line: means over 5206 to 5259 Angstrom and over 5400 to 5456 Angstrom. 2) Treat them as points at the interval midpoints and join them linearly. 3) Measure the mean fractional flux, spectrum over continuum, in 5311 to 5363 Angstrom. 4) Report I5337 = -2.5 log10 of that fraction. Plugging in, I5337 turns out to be -0.05 mag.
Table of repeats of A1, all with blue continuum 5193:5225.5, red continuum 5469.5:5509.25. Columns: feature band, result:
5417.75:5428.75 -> 0.3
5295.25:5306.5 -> 1.3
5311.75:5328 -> -1.1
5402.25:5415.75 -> -0.2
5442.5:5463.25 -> -0.9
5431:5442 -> -0.1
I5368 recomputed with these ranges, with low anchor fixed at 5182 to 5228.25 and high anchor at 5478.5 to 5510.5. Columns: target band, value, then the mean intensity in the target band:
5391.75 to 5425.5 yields -0.6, 19.3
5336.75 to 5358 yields -1.0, 19.8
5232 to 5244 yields 0.1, 18.9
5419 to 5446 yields 0.0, 18.9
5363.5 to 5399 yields -0.6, 19.3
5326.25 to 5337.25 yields -0.6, 20.1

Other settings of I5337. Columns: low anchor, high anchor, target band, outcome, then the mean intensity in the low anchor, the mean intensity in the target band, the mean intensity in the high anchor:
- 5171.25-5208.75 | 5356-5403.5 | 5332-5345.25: -0.048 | 18.7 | 20.4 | 19.8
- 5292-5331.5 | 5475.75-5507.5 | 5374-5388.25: -0.038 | 18.6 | 19.3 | 18.7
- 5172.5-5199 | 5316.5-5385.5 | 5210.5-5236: -0.056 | 18.7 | 20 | 19.9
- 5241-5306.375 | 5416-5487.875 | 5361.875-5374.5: -0.055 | 18.4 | 19.6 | 18.8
